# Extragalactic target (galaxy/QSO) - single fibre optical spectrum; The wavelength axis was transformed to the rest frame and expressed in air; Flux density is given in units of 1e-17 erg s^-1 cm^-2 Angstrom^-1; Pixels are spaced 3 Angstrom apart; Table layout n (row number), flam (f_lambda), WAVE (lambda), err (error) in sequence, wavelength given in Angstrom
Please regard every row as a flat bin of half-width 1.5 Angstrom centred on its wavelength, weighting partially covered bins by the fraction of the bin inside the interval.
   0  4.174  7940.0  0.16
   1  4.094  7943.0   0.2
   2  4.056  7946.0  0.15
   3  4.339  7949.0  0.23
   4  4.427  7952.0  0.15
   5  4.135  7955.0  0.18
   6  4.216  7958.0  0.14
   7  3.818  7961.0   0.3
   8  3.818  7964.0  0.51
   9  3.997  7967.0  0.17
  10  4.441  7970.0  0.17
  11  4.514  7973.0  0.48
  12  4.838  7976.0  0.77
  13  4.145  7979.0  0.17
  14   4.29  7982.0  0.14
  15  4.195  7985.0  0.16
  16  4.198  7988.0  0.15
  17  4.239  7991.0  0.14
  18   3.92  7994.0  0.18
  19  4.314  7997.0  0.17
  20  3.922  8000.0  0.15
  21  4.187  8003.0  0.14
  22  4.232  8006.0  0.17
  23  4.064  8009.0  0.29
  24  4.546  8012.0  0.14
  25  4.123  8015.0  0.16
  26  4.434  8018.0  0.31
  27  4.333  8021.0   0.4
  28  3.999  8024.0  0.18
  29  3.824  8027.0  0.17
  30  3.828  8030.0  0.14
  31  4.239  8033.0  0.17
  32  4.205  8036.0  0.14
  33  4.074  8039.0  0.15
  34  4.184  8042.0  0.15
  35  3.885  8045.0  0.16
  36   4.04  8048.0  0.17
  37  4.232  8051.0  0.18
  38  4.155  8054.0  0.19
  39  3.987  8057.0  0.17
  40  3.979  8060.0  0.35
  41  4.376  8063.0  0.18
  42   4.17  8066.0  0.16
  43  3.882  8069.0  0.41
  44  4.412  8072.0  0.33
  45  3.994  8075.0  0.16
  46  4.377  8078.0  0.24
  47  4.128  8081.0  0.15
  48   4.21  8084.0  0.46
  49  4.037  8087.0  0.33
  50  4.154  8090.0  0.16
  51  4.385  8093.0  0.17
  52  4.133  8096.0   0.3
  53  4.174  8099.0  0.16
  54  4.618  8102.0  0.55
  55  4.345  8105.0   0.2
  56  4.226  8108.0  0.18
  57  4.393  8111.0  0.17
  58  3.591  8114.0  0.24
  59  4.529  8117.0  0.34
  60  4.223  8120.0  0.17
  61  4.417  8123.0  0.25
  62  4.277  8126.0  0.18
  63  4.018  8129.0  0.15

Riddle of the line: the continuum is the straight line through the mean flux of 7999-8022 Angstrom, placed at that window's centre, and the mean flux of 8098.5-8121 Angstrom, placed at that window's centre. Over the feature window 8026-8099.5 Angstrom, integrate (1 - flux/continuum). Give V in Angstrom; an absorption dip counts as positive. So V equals 2.2 Angstrom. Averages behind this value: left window 4.23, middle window 4.12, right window 4.27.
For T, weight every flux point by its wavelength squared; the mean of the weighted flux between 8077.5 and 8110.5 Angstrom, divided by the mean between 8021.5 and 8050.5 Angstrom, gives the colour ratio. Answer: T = 1.07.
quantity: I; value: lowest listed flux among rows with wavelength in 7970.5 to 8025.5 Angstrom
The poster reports 3.92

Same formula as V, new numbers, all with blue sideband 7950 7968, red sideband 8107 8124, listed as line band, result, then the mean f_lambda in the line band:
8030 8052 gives 0.29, 4.1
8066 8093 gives 0.18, 4.16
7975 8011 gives -0.86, 4.21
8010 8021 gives -0.58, 4.35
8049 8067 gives 0.11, 4.15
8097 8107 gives -0.35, 4.36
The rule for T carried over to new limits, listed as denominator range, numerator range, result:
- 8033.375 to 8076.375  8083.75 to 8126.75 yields 1.05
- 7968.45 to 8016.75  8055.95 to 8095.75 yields 1.00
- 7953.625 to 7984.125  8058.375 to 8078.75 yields 1.01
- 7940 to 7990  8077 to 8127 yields 1.04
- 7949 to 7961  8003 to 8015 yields 1.02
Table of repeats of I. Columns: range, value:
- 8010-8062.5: 3.824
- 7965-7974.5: 3.997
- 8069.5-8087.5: 3.994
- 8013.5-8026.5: 3.999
